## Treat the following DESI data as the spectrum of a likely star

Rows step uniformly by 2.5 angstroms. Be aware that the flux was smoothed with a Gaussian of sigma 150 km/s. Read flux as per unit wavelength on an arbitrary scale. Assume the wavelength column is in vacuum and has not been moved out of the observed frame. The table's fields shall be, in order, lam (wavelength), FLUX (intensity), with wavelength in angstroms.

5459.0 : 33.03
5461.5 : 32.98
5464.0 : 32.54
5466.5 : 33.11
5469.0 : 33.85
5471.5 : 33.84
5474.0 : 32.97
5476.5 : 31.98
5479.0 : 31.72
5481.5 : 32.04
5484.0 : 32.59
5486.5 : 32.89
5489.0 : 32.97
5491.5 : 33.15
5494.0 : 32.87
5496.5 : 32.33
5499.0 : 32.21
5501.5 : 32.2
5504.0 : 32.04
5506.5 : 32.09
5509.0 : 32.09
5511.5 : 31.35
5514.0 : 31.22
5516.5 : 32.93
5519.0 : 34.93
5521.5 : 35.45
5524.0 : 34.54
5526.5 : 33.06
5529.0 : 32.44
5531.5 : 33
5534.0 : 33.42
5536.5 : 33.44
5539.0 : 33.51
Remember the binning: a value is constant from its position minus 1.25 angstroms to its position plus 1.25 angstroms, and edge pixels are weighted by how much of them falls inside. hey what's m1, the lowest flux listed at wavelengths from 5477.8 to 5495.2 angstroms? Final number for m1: 31.72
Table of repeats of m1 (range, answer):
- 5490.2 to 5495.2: 32.87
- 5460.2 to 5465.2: 32.54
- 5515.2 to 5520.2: 32.93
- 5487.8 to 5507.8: 32.04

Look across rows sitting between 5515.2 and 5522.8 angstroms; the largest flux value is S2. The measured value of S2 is 35.45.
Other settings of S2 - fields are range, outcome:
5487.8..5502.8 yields 33.15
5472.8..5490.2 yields 32.97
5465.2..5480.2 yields 33.85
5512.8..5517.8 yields 32.93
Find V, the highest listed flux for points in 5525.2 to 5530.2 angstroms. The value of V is 33.06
